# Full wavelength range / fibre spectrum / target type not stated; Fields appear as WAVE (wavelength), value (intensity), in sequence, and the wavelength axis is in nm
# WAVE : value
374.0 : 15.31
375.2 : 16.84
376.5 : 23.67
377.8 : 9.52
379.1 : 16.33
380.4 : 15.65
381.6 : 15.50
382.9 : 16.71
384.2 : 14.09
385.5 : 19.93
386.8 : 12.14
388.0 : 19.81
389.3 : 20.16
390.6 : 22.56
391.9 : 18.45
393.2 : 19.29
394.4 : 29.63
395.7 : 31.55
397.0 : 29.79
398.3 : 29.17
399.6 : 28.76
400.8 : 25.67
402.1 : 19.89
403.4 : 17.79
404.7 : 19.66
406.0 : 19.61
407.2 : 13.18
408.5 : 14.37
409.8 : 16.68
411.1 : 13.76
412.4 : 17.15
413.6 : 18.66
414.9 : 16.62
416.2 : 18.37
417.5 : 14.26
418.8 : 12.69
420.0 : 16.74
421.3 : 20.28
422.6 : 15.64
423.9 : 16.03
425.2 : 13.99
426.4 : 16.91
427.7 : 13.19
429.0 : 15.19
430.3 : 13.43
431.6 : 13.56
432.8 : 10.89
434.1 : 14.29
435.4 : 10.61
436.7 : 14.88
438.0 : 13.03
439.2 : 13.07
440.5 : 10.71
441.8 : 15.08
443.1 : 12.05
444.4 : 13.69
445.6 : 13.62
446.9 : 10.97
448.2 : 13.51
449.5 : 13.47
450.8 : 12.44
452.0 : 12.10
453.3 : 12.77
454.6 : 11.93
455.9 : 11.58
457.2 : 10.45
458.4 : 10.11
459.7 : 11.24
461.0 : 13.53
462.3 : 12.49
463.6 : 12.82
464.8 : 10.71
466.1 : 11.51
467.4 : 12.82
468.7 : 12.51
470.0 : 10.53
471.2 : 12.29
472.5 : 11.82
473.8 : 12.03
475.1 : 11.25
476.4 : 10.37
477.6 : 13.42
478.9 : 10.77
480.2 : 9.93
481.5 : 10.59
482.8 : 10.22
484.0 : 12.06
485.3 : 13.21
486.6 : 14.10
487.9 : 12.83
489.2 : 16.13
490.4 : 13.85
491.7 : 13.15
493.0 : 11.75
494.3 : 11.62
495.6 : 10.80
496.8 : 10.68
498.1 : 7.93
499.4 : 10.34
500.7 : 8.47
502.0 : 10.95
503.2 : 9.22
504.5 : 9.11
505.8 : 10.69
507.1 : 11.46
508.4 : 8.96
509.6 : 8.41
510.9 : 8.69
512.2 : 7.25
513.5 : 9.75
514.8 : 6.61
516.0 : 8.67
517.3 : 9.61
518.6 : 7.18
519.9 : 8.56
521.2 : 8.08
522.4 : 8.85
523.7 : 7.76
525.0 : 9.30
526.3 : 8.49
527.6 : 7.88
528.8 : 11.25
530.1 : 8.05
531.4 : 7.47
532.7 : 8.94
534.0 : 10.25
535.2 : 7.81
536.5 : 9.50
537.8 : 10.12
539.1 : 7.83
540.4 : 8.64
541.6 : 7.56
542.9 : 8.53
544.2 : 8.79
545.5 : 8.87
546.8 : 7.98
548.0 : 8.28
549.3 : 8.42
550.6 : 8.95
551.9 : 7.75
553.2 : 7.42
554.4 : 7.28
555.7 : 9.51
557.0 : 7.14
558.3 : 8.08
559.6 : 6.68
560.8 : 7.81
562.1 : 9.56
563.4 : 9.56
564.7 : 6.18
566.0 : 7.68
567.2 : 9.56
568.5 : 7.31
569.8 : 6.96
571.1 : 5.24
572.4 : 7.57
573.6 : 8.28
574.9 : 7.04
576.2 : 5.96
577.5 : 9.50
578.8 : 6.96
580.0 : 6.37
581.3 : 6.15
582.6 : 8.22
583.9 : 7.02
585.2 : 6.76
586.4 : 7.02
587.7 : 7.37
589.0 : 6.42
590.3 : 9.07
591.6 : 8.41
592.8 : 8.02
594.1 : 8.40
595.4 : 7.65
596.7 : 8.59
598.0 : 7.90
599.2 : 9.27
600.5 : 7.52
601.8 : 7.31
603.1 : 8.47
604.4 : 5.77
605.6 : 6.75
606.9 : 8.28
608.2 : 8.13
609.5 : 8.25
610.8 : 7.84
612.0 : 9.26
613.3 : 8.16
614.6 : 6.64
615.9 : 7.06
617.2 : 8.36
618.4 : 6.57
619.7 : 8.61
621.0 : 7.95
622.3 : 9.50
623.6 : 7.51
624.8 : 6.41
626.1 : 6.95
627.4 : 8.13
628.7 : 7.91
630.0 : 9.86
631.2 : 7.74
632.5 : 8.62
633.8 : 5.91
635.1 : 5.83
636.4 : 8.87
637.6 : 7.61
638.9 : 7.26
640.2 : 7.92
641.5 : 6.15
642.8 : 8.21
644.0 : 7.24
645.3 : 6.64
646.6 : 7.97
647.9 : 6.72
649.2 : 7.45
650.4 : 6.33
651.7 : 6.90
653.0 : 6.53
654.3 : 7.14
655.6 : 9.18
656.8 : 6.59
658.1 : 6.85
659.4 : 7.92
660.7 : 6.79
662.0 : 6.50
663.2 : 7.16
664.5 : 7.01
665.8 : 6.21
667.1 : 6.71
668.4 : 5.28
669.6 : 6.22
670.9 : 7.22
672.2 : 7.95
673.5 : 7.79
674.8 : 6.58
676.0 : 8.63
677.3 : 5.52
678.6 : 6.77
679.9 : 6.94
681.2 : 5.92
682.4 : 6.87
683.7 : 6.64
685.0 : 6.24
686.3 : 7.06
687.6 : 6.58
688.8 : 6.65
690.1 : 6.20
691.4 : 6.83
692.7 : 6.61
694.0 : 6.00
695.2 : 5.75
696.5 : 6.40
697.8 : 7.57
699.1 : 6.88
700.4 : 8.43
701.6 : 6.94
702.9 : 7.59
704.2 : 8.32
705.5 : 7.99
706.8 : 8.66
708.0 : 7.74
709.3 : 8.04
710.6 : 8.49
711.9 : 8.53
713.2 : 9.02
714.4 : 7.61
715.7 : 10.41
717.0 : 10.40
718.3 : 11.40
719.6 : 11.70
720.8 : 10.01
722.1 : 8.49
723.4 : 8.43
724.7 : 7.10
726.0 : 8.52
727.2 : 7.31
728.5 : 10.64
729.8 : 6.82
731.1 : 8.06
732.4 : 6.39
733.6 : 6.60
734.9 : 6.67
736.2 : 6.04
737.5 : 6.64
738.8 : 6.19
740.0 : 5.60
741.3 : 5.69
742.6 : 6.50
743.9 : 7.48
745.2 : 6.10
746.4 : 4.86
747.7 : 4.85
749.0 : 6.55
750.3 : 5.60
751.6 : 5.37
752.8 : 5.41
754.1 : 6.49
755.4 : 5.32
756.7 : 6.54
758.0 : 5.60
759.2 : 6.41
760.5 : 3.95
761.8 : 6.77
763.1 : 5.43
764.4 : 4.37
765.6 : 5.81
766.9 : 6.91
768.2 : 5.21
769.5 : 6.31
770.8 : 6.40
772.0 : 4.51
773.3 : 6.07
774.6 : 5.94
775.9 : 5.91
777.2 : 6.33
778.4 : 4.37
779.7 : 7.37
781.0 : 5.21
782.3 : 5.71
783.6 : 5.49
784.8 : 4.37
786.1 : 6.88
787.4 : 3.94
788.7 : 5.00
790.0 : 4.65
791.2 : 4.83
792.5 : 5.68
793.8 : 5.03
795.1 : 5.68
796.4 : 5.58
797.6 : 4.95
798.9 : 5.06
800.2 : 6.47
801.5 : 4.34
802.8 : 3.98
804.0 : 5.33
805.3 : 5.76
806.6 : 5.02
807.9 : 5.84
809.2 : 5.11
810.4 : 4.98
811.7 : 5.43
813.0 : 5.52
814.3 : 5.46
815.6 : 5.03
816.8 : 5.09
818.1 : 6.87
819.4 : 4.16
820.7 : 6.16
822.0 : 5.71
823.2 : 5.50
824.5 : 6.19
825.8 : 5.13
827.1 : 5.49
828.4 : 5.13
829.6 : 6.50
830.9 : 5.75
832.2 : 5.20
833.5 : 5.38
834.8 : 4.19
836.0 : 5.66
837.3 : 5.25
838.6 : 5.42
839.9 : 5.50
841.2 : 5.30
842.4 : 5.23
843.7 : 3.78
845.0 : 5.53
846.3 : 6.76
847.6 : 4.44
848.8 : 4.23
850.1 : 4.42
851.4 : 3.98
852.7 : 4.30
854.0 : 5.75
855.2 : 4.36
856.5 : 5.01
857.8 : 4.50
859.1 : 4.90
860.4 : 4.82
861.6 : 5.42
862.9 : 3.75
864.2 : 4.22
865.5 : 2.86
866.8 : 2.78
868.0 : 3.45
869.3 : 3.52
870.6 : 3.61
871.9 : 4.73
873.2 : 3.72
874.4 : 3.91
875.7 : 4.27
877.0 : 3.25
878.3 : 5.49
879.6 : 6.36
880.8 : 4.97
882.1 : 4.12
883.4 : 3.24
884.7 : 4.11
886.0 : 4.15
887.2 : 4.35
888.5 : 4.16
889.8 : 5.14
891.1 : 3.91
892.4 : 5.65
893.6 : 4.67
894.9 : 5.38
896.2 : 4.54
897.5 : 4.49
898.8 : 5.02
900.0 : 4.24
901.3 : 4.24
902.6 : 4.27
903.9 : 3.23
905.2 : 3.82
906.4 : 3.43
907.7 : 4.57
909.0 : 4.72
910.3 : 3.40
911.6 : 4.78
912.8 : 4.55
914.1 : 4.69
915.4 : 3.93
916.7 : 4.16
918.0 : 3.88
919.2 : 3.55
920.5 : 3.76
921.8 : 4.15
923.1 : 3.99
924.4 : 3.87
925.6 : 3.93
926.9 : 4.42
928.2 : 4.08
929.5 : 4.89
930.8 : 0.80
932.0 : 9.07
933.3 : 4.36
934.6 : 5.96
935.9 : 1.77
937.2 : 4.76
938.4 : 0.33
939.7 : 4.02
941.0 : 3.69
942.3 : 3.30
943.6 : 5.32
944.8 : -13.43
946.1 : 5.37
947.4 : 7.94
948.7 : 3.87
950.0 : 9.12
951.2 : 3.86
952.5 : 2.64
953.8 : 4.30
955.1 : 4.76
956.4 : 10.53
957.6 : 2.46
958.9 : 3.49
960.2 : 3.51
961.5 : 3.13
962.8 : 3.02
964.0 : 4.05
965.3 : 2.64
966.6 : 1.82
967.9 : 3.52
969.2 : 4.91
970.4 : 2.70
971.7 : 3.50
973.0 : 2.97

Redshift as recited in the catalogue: 1.567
